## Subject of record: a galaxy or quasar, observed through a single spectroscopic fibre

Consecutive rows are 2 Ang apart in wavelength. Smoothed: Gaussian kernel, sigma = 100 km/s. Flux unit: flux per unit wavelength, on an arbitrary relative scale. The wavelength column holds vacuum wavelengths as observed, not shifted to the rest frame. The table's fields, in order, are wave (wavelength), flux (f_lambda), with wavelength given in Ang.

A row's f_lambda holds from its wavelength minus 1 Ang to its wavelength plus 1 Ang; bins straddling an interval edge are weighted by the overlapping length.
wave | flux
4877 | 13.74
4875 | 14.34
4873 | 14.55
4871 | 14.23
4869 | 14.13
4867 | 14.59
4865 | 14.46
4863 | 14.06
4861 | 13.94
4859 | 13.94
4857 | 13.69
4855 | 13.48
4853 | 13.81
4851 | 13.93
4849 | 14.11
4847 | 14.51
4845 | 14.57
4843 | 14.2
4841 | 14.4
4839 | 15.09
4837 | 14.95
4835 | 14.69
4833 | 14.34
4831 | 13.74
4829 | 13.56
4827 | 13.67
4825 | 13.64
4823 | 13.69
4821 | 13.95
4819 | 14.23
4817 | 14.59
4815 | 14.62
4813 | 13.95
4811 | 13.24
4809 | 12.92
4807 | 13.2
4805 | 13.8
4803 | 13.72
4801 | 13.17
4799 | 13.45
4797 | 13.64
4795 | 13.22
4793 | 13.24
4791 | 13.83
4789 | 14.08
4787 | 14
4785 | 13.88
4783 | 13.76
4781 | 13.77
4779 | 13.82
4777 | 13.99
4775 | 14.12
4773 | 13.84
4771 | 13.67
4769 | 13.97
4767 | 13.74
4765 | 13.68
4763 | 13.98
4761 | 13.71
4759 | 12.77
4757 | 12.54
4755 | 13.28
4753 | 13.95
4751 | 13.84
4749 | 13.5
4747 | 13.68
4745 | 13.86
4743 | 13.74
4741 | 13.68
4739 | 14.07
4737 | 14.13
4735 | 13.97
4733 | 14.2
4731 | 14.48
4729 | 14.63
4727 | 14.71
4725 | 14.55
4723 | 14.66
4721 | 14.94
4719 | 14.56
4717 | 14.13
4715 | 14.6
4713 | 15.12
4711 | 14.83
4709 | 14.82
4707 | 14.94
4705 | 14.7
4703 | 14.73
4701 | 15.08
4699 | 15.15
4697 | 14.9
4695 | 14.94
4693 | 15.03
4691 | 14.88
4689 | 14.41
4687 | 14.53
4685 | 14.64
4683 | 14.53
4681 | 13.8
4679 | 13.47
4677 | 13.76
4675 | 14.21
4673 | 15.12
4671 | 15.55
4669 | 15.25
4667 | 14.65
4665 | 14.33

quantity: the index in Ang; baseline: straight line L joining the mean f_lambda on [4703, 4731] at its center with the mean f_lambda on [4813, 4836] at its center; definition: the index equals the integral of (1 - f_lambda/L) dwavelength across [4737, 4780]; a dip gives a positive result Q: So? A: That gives 2.2 Ang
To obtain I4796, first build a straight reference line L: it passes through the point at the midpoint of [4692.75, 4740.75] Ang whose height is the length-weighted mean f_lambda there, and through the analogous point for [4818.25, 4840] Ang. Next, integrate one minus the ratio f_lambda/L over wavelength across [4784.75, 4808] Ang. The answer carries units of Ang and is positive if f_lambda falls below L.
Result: 1.1 Ang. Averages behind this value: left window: 14.6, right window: 14.1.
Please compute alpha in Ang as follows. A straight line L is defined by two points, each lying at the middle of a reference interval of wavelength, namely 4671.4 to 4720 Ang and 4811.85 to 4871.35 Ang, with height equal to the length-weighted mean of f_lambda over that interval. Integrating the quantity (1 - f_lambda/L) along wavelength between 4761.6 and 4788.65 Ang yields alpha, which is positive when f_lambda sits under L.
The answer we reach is 1.0 Ang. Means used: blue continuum 14.6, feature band 13.9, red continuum 14.2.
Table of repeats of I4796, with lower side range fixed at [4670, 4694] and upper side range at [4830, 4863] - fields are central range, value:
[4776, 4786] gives 0.33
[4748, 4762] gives 0.97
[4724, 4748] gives 0.43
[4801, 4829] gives 0.99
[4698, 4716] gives -0.54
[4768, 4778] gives 0.29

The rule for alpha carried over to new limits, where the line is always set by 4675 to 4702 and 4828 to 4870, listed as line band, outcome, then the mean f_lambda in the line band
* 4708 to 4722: -0.2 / 14.7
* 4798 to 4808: 0.6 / 13.5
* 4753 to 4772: 1.2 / 13.5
